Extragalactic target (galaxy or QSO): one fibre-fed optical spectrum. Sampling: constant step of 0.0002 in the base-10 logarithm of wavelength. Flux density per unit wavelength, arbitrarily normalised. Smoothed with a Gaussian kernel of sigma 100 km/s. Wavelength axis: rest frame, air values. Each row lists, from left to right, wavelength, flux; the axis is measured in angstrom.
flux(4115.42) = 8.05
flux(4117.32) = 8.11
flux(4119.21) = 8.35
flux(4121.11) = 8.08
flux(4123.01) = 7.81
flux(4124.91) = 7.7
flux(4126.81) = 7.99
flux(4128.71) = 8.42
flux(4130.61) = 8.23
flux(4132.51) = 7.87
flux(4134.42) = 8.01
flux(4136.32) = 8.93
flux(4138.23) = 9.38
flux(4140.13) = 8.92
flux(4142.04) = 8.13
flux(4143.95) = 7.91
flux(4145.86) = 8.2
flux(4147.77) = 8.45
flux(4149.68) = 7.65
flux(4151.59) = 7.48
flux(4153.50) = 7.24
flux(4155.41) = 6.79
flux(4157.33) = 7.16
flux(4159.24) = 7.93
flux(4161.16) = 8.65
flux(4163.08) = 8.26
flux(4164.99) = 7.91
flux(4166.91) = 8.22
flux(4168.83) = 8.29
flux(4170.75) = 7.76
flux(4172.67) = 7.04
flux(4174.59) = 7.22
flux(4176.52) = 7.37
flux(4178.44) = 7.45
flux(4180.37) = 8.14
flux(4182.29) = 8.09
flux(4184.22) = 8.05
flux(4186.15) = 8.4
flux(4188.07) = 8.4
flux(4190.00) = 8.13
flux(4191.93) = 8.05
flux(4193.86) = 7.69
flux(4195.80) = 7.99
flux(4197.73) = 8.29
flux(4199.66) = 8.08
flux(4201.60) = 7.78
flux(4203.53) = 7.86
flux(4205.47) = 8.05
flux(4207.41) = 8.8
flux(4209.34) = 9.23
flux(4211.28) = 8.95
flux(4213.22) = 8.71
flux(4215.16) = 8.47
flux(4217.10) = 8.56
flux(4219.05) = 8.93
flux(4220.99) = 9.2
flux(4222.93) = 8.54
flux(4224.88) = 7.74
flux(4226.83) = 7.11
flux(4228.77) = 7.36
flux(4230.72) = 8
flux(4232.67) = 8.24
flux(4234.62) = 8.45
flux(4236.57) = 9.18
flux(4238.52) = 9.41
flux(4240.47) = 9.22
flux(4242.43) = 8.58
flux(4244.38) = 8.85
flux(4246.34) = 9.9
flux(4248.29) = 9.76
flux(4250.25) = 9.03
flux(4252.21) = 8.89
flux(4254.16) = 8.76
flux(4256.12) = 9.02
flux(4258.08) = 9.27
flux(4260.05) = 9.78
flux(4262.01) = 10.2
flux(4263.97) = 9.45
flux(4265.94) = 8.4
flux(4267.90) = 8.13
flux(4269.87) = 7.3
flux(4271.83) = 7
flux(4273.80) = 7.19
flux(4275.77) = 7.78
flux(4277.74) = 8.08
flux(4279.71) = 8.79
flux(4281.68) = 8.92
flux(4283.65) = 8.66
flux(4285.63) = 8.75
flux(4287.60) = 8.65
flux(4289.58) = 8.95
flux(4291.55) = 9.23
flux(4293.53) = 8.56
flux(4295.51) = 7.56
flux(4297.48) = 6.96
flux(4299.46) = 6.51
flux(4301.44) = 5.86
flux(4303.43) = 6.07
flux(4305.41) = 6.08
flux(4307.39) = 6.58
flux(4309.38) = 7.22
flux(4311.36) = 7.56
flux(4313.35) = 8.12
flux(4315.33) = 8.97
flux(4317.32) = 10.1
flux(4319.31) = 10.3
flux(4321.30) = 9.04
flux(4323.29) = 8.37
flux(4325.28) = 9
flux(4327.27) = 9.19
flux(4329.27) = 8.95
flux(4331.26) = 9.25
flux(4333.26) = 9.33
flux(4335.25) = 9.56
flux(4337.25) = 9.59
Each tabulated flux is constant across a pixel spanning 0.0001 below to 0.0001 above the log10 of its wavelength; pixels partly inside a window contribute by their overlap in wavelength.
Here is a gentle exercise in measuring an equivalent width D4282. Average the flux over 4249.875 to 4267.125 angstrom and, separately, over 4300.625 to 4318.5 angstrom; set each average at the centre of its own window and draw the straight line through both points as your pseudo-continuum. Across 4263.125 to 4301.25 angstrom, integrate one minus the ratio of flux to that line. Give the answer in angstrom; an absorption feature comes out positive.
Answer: 1.3 angstrom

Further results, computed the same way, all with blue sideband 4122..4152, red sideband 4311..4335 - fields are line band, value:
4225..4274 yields 0.35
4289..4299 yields 0.90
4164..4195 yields 1.89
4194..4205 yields 0.67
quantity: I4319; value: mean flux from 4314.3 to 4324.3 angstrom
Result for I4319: 9.35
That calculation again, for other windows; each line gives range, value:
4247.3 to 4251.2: 9.41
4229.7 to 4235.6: 8.22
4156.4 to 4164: 8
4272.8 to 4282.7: 8.15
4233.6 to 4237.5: 8.8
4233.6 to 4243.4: 8.96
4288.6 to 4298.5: 8.25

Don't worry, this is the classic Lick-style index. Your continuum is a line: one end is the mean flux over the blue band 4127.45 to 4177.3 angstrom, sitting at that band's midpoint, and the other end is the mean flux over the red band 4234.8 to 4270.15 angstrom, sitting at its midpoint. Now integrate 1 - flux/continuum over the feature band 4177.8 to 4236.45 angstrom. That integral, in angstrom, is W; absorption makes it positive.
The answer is 2.3 angstrom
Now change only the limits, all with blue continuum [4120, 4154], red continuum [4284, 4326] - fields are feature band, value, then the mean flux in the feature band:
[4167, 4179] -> 0.81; 7.57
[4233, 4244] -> -1.15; 8.92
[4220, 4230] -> 0.11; 7.99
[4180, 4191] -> -0.13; 8.21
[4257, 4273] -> -1.23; 8.67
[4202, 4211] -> -0.42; 8.48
